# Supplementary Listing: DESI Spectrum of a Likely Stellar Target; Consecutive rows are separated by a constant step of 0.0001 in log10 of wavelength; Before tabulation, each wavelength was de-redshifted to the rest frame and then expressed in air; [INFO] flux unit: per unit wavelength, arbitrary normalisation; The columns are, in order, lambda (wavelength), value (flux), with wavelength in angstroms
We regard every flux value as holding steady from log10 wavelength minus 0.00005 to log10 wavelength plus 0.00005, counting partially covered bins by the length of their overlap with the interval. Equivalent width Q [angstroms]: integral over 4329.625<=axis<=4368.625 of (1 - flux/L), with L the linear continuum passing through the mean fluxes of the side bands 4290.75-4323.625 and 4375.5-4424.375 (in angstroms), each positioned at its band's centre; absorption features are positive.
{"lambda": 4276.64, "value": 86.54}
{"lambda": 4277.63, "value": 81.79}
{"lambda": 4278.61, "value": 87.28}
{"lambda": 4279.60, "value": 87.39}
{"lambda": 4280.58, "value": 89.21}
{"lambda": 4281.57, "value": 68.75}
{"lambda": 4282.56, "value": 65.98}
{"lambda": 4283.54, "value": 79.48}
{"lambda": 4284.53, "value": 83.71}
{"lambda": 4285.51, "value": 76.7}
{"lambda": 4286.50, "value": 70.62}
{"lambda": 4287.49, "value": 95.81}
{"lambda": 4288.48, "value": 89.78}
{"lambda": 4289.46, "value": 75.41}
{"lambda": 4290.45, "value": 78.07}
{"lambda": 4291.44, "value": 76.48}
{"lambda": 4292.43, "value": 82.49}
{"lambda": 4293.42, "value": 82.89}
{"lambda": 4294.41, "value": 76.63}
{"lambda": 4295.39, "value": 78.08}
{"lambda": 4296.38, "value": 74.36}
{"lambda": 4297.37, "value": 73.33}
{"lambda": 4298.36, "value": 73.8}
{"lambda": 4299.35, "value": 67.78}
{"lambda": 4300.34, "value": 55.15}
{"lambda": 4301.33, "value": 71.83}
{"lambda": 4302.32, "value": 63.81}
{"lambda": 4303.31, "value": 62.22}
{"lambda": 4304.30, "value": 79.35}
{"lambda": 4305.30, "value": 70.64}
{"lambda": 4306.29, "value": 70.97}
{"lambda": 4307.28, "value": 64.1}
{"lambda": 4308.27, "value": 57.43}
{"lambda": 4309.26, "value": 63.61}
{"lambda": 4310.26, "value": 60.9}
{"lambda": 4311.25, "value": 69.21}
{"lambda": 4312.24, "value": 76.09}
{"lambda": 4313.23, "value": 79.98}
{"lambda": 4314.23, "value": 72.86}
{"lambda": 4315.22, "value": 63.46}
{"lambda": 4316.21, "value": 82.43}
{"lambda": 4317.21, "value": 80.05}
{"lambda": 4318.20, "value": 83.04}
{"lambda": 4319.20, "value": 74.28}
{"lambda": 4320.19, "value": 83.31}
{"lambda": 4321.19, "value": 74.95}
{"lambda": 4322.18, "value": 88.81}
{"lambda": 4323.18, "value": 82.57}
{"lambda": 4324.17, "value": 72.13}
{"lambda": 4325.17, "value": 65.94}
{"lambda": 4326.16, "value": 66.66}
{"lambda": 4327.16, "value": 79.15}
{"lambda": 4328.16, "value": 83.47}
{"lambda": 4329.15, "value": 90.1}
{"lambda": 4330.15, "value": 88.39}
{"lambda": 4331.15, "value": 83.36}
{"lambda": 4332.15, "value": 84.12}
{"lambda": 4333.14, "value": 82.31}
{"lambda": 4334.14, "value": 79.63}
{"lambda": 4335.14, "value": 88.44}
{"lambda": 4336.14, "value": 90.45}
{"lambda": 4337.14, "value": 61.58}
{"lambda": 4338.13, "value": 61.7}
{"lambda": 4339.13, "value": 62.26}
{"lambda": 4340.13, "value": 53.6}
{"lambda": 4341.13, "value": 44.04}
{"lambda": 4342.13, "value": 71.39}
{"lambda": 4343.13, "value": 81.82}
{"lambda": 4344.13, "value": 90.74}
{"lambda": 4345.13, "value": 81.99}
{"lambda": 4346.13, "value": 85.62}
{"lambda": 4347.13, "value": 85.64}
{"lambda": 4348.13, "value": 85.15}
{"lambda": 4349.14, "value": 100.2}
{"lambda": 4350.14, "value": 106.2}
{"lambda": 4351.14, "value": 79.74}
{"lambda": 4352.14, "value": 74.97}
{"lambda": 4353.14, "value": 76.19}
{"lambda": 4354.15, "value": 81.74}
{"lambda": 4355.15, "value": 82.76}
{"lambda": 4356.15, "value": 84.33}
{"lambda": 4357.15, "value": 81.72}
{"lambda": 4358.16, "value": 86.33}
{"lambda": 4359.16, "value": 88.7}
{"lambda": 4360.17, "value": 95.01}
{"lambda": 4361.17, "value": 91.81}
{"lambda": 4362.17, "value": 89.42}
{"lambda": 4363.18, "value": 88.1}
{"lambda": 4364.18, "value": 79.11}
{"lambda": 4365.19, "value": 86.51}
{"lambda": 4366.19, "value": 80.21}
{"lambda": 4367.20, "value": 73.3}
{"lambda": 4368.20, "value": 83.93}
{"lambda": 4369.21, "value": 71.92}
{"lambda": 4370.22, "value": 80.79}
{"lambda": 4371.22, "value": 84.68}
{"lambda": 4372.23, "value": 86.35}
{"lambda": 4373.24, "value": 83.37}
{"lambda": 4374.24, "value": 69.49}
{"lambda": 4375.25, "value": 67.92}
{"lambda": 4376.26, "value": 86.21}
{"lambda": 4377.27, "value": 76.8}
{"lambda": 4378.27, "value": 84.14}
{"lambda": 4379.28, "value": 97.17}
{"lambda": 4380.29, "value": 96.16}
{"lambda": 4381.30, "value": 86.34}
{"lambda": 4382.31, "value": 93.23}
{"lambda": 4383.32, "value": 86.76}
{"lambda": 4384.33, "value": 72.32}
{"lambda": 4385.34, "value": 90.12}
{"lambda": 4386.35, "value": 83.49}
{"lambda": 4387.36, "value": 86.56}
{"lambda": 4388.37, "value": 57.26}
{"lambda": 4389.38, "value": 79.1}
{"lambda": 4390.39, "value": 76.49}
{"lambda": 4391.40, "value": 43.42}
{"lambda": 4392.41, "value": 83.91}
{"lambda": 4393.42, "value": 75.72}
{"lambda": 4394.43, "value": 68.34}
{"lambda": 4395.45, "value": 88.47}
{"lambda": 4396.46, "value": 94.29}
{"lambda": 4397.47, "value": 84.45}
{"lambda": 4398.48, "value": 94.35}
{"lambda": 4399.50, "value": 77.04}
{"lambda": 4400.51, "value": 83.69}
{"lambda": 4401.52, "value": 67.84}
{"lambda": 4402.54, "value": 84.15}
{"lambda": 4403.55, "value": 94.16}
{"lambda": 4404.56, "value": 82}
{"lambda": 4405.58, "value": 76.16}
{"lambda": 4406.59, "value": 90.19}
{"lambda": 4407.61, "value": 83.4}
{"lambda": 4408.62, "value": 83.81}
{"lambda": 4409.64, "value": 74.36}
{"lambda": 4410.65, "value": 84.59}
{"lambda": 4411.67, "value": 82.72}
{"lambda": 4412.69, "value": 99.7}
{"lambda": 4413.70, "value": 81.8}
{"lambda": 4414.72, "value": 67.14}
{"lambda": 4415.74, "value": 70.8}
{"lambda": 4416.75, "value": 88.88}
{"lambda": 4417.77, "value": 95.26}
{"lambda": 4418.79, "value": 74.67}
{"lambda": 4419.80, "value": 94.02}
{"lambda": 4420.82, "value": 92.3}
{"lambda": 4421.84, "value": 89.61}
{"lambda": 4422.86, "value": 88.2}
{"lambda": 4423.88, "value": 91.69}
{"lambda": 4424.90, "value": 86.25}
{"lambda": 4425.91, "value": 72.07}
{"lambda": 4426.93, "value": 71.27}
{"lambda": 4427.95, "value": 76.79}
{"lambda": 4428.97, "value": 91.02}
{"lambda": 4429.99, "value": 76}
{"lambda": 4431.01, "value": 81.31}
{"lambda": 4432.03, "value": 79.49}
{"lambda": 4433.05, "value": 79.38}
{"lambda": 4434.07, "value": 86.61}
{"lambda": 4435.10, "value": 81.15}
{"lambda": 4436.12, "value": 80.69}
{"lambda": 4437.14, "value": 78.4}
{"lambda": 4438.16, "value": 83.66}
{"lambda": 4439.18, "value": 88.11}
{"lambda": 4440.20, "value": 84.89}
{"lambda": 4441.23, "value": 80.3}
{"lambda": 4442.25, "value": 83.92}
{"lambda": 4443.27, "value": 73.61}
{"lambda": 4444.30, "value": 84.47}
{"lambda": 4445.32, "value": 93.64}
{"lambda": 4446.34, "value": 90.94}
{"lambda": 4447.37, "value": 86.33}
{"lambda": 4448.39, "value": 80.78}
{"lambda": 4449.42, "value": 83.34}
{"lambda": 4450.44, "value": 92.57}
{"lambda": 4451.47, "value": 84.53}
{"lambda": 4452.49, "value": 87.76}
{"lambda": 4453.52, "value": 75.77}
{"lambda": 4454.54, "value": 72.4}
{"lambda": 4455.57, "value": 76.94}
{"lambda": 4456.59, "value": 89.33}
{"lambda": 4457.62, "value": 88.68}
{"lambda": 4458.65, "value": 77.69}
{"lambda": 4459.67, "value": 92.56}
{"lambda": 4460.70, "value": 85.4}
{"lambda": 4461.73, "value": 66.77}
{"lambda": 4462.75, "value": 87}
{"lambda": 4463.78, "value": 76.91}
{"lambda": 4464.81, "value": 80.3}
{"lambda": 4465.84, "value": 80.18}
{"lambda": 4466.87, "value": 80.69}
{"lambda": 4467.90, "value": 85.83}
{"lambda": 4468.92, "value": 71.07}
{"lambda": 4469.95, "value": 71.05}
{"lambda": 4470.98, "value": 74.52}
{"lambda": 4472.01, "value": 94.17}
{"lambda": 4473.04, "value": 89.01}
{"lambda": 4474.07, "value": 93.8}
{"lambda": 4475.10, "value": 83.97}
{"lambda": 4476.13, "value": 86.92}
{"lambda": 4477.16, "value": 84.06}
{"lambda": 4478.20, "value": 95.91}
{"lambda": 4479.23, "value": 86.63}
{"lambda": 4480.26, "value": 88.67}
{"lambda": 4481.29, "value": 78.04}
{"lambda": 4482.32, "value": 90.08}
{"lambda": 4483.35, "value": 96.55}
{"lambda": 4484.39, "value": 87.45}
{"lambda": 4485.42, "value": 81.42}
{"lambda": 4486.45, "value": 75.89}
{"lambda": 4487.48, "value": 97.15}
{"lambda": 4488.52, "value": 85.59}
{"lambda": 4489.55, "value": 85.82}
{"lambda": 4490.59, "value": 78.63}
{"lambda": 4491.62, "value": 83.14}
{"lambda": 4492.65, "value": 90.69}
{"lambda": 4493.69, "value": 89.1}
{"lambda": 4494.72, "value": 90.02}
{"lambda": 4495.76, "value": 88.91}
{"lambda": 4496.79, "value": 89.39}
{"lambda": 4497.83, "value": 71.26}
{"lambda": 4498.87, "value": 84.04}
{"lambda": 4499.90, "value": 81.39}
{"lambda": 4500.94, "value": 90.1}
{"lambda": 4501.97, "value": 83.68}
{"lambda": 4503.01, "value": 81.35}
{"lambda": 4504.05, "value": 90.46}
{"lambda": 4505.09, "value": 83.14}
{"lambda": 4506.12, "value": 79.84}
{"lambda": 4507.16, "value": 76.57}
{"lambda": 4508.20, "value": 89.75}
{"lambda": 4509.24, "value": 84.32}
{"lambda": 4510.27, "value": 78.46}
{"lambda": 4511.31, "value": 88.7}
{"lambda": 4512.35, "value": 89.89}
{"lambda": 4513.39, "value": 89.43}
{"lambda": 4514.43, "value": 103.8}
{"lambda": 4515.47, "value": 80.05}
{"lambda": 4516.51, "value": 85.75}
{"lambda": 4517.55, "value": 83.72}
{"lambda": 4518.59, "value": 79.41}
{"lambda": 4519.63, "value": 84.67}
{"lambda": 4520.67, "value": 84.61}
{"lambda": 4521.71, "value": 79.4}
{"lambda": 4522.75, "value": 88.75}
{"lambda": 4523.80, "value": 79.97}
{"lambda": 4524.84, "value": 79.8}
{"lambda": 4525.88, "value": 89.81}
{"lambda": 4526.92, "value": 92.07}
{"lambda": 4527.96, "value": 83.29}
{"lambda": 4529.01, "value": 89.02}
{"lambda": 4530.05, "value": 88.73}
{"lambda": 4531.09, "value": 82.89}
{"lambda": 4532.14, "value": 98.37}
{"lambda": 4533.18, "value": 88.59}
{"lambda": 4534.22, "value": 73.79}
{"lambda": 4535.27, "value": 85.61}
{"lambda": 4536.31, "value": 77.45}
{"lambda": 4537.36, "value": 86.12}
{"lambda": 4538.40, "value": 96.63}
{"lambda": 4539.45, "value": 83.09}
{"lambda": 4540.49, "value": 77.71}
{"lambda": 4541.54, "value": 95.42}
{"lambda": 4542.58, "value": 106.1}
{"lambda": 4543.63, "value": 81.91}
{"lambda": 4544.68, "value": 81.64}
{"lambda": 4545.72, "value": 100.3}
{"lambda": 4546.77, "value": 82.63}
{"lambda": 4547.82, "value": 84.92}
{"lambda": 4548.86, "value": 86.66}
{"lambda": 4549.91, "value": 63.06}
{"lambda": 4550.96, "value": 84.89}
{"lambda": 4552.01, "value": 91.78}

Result -1.9 angstroms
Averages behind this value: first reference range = 73.2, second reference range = 82.9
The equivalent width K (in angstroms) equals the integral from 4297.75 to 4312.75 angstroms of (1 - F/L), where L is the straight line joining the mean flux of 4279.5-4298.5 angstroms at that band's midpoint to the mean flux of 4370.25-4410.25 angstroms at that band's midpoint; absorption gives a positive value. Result 2.3 angstroms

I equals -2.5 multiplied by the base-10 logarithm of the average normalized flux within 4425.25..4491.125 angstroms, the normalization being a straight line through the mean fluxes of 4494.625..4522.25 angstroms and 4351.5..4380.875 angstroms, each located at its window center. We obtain 0.01 mag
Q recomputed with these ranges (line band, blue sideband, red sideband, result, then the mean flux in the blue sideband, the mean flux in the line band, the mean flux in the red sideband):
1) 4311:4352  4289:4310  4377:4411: -2.0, 71.2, 78.5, 81.8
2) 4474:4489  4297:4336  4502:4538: -0.7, 74.8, 87.3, 85.2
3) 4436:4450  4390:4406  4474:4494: -0.1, 79.7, 83.9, 86.8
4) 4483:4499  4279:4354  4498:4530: -0.3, 76.5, 85.8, 85.1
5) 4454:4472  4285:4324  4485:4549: 0.6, 74.4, 80.3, 85.8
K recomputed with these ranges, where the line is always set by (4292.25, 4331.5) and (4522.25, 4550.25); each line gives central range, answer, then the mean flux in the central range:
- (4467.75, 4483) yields -0.4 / 85.1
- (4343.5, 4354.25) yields -1.4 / 86.3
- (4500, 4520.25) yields -0.1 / 85.3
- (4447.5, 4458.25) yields -0.2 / 83.3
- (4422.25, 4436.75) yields -0.2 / 81.6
